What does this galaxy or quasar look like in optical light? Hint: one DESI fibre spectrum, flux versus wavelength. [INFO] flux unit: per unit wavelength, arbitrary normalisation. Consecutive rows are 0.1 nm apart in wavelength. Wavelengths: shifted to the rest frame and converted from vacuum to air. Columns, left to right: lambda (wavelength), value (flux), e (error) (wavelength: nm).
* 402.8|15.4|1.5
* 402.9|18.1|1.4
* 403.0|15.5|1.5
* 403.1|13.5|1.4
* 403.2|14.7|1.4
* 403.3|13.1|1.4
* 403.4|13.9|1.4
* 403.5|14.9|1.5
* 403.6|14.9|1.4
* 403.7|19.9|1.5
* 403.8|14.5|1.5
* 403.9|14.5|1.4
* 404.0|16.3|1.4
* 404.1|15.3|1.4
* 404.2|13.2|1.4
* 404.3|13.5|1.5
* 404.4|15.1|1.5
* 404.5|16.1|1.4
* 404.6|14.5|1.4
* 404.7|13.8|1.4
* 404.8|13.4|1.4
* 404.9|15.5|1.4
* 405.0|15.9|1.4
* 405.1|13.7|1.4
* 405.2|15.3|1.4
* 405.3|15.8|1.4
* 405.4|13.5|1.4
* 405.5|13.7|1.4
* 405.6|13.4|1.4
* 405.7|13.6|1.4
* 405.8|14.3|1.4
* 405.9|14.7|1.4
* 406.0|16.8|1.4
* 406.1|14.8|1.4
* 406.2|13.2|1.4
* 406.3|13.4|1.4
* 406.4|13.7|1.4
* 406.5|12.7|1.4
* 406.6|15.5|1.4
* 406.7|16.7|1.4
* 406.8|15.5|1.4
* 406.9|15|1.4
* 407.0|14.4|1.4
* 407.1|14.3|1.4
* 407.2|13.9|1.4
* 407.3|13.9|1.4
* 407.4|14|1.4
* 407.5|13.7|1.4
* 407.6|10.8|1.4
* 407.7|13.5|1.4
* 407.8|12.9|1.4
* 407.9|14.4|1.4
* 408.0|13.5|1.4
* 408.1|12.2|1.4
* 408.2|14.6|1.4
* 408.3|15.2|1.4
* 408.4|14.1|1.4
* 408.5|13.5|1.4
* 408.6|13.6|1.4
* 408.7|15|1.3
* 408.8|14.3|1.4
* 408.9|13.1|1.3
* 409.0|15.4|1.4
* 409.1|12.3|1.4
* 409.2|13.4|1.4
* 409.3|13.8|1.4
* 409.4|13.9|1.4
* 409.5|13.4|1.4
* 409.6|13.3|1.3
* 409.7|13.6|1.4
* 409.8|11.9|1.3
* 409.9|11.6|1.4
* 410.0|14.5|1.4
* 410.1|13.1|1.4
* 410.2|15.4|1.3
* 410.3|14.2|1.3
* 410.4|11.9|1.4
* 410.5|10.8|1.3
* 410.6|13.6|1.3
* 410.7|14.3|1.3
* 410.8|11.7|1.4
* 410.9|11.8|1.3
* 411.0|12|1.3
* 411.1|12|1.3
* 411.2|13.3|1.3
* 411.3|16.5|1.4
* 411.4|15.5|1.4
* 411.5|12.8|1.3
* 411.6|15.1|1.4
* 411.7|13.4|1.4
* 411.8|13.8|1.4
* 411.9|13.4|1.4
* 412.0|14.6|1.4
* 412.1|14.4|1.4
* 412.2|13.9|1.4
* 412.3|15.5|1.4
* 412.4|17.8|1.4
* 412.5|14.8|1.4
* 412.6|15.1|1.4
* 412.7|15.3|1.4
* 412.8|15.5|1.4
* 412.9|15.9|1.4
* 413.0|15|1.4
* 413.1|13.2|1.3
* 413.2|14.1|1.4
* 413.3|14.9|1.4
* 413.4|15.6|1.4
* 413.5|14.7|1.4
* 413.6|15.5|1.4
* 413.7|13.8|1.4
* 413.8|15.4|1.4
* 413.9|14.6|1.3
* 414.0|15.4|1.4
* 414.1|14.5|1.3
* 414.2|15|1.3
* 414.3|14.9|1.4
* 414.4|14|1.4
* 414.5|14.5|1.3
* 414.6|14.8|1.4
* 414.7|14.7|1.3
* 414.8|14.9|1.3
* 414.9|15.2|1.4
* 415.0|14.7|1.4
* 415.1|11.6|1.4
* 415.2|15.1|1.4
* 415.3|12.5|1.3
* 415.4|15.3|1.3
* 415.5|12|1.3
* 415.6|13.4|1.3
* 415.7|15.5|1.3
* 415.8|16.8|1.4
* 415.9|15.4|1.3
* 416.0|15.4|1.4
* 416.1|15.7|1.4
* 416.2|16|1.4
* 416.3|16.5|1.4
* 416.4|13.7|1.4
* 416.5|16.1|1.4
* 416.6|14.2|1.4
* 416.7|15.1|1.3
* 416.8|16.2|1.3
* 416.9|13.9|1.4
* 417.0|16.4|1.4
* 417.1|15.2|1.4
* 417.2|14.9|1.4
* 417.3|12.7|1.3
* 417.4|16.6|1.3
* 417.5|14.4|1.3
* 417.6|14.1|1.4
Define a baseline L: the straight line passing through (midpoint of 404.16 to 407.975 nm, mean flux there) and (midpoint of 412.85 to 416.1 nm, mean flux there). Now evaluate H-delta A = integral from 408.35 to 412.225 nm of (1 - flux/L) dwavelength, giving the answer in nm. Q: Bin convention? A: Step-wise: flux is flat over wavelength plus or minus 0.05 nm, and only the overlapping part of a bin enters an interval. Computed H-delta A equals 0.25 nm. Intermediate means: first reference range 14.3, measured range 13.5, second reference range 14.7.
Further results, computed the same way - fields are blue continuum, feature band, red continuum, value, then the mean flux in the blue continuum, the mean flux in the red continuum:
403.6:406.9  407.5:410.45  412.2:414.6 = 0.262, 14.8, 15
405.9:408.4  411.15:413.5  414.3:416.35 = -0.043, 14.1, 14.7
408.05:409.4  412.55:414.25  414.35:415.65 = -0.109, 13.9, 14.1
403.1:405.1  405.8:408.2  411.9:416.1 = 0.118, 14.8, 14.8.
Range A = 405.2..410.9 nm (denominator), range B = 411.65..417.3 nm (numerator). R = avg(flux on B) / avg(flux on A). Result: 1.07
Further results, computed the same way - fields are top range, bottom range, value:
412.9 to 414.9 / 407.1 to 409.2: 1.08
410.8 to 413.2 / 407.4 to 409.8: 1.05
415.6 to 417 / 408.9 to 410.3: 1.14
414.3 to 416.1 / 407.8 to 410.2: 1.06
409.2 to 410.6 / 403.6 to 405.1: 0.88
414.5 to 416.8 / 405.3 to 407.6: 1.04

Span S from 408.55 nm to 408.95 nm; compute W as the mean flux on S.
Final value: 14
